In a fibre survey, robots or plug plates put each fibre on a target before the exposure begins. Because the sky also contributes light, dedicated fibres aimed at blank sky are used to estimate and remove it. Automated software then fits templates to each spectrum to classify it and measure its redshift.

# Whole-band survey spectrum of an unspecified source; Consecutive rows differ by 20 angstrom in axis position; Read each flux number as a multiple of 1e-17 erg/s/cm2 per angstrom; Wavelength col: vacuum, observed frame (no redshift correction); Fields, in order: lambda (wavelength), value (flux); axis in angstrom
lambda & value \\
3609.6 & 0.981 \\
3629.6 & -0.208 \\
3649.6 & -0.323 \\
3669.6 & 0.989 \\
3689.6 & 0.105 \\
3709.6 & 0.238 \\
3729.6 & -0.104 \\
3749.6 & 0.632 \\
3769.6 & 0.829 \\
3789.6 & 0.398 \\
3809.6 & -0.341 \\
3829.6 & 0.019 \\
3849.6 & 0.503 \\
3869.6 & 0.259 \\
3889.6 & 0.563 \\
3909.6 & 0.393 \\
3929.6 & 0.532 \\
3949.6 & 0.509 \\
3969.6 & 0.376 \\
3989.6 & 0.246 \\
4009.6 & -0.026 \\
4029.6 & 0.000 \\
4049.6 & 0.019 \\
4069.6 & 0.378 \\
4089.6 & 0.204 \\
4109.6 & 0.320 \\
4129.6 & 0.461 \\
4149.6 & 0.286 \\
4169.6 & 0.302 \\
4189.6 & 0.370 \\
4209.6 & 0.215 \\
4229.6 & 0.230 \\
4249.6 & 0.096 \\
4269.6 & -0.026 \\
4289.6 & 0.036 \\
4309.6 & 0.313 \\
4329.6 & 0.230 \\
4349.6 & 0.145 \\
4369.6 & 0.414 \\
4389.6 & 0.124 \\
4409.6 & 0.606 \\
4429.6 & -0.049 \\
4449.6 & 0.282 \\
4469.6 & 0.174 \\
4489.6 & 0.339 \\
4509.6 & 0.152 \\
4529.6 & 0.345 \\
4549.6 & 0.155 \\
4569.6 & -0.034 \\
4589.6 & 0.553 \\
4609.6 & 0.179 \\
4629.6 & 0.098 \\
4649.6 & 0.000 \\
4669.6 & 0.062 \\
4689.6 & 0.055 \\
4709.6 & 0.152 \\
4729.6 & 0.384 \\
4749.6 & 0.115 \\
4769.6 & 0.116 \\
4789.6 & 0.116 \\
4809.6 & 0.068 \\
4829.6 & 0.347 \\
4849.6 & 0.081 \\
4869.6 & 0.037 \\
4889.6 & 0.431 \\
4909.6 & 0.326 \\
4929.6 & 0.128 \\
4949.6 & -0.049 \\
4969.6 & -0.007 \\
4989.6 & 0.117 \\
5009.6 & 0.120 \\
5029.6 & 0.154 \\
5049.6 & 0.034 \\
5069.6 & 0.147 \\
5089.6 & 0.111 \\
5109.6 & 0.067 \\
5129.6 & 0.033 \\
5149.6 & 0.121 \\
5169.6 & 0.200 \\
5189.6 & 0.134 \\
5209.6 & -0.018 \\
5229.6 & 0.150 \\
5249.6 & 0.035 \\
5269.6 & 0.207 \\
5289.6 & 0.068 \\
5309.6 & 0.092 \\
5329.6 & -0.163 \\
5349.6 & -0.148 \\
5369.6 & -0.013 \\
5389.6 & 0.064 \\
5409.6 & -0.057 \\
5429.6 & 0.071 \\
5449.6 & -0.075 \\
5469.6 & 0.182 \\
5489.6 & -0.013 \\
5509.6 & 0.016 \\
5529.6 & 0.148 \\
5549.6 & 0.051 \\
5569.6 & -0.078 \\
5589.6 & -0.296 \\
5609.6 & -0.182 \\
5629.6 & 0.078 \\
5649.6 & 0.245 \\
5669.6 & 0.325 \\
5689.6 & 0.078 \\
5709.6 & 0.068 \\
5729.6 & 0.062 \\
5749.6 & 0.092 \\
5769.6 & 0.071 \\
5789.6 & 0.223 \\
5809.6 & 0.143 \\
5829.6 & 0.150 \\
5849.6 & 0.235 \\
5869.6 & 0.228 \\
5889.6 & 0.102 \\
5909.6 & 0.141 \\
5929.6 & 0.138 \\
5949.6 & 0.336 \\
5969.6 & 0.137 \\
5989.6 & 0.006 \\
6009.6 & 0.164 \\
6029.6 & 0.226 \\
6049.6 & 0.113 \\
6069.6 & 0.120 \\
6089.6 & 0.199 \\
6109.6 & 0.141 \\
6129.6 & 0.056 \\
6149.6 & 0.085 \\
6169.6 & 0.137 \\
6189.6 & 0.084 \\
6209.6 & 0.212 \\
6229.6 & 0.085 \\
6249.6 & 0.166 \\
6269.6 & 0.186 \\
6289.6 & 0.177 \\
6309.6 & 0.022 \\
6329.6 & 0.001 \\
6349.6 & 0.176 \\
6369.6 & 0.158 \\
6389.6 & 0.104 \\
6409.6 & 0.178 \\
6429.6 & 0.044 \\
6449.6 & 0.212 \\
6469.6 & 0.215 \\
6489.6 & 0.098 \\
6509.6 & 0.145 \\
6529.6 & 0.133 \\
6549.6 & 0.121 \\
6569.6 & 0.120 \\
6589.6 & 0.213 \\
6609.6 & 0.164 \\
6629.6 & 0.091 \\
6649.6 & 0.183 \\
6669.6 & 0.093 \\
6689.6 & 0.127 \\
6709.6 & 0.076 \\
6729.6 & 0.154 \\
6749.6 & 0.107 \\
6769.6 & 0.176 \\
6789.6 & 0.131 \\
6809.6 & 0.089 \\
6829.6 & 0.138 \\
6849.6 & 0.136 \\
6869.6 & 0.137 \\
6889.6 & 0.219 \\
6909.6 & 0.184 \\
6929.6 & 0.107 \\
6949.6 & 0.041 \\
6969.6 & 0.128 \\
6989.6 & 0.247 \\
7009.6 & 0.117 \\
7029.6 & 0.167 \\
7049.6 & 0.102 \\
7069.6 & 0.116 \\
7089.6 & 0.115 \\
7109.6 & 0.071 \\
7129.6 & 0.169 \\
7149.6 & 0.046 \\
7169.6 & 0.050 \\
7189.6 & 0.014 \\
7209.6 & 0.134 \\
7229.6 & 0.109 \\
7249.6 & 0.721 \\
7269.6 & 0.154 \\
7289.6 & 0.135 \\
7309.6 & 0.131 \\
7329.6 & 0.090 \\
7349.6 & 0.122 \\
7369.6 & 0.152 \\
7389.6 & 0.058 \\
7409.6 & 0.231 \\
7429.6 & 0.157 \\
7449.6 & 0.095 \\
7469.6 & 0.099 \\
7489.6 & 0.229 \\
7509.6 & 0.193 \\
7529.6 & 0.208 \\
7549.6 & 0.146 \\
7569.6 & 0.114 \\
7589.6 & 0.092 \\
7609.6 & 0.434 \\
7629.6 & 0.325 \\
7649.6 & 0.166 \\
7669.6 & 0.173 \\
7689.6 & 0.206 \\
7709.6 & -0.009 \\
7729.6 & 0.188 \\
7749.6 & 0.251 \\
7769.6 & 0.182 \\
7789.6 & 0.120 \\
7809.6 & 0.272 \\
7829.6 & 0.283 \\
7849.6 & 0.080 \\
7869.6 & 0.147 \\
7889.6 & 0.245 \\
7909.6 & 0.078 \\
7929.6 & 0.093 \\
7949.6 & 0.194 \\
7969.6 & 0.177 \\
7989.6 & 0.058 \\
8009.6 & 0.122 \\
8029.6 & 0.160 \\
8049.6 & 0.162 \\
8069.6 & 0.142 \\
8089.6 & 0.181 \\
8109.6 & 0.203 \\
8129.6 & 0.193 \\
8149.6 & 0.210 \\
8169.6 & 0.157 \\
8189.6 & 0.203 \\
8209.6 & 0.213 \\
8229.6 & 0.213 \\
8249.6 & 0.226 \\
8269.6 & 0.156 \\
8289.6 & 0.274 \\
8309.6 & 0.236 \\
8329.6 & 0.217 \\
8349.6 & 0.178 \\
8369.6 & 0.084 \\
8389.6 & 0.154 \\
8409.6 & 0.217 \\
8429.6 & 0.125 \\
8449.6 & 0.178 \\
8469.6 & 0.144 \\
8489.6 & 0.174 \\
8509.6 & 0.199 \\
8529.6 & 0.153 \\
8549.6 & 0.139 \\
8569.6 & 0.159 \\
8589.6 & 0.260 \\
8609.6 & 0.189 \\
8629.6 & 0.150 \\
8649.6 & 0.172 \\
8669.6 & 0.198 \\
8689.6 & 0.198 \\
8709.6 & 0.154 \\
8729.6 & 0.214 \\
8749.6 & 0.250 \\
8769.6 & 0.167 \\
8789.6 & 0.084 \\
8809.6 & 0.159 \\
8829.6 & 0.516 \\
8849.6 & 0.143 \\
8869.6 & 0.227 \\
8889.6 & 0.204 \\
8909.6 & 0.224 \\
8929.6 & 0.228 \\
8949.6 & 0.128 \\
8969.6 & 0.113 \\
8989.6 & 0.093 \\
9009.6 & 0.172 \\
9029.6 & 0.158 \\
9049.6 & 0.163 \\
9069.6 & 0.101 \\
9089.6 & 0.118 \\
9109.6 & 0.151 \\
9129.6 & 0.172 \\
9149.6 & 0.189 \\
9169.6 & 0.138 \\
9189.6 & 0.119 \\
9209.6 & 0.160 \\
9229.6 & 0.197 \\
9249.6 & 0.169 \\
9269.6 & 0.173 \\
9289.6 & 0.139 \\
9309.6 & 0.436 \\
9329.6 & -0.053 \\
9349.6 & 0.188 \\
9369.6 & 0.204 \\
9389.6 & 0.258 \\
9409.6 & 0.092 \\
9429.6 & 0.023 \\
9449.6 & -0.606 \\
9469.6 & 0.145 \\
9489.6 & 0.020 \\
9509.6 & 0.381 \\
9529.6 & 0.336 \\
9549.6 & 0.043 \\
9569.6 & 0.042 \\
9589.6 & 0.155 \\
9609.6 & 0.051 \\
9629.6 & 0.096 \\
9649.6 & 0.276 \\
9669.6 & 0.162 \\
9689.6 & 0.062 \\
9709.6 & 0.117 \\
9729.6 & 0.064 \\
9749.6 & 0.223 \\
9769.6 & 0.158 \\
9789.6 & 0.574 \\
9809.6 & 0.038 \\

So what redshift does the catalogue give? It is 0.945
